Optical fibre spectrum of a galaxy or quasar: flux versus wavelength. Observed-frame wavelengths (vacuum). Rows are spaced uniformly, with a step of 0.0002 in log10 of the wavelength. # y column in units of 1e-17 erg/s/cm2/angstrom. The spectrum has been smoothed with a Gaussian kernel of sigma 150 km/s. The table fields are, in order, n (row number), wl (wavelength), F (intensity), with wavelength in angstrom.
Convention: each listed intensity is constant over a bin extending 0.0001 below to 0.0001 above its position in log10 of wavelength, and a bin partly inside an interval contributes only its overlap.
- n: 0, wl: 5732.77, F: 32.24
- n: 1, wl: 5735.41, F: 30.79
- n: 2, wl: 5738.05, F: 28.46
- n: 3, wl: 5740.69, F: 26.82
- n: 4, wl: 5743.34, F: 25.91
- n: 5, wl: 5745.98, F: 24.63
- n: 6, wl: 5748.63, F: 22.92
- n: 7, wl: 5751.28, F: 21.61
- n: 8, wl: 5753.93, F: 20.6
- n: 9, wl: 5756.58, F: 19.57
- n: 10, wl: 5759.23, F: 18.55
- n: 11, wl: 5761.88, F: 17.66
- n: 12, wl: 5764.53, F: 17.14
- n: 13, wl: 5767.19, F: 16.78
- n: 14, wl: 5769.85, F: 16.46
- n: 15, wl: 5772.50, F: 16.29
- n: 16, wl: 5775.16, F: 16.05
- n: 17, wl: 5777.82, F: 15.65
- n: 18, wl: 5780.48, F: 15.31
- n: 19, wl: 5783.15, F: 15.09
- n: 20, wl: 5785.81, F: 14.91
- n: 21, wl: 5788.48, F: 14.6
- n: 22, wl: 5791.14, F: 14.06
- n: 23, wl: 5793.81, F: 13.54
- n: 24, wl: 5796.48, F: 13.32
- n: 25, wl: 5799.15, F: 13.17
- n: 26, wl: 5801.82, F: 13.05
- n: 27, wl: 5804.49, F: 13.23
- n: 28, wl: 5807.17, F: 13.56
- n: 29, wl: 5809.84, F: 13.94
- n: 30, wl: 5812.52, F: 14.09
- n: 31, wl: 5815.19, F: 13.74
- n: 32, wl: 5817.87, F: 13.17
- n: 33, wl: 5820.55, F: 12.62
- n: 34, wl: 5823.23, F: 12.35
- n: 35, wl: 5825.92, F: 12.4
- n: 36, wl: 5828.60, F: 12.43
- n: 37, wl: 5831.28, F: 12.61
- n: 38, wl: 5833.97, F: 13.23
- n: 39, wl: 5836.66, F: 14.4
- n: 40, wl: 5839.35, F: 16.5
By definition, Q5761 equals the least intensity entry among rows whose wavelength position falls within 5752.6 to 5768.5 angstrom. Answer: 16.78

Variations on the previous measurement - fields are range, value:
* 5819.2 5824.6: 12.35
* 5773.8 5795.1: 13.54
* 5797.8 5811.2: 13.05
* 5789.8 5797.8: 13.32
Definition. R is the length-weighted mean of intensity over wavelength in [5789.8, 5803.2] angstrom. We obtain 13.4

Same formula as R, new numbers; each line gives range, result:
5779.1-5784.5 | 15.2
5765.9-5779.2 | 16.2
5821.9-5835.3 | 12.6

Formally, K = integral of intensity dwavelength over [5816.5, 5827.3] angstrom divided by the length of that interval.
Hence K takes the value 12.6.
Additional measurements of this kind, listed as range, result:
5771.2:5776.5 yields 16.2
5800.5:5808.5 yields 13.3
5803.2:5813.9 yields 13.7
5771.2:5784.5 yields 15.7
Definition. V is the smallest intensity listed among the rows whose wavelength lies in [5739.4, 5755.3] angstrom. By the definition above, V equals 20.6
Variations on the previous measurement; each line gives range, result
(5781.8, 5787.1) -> 14.91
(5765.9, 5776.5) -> 16.05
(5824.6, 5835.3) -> 12.4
